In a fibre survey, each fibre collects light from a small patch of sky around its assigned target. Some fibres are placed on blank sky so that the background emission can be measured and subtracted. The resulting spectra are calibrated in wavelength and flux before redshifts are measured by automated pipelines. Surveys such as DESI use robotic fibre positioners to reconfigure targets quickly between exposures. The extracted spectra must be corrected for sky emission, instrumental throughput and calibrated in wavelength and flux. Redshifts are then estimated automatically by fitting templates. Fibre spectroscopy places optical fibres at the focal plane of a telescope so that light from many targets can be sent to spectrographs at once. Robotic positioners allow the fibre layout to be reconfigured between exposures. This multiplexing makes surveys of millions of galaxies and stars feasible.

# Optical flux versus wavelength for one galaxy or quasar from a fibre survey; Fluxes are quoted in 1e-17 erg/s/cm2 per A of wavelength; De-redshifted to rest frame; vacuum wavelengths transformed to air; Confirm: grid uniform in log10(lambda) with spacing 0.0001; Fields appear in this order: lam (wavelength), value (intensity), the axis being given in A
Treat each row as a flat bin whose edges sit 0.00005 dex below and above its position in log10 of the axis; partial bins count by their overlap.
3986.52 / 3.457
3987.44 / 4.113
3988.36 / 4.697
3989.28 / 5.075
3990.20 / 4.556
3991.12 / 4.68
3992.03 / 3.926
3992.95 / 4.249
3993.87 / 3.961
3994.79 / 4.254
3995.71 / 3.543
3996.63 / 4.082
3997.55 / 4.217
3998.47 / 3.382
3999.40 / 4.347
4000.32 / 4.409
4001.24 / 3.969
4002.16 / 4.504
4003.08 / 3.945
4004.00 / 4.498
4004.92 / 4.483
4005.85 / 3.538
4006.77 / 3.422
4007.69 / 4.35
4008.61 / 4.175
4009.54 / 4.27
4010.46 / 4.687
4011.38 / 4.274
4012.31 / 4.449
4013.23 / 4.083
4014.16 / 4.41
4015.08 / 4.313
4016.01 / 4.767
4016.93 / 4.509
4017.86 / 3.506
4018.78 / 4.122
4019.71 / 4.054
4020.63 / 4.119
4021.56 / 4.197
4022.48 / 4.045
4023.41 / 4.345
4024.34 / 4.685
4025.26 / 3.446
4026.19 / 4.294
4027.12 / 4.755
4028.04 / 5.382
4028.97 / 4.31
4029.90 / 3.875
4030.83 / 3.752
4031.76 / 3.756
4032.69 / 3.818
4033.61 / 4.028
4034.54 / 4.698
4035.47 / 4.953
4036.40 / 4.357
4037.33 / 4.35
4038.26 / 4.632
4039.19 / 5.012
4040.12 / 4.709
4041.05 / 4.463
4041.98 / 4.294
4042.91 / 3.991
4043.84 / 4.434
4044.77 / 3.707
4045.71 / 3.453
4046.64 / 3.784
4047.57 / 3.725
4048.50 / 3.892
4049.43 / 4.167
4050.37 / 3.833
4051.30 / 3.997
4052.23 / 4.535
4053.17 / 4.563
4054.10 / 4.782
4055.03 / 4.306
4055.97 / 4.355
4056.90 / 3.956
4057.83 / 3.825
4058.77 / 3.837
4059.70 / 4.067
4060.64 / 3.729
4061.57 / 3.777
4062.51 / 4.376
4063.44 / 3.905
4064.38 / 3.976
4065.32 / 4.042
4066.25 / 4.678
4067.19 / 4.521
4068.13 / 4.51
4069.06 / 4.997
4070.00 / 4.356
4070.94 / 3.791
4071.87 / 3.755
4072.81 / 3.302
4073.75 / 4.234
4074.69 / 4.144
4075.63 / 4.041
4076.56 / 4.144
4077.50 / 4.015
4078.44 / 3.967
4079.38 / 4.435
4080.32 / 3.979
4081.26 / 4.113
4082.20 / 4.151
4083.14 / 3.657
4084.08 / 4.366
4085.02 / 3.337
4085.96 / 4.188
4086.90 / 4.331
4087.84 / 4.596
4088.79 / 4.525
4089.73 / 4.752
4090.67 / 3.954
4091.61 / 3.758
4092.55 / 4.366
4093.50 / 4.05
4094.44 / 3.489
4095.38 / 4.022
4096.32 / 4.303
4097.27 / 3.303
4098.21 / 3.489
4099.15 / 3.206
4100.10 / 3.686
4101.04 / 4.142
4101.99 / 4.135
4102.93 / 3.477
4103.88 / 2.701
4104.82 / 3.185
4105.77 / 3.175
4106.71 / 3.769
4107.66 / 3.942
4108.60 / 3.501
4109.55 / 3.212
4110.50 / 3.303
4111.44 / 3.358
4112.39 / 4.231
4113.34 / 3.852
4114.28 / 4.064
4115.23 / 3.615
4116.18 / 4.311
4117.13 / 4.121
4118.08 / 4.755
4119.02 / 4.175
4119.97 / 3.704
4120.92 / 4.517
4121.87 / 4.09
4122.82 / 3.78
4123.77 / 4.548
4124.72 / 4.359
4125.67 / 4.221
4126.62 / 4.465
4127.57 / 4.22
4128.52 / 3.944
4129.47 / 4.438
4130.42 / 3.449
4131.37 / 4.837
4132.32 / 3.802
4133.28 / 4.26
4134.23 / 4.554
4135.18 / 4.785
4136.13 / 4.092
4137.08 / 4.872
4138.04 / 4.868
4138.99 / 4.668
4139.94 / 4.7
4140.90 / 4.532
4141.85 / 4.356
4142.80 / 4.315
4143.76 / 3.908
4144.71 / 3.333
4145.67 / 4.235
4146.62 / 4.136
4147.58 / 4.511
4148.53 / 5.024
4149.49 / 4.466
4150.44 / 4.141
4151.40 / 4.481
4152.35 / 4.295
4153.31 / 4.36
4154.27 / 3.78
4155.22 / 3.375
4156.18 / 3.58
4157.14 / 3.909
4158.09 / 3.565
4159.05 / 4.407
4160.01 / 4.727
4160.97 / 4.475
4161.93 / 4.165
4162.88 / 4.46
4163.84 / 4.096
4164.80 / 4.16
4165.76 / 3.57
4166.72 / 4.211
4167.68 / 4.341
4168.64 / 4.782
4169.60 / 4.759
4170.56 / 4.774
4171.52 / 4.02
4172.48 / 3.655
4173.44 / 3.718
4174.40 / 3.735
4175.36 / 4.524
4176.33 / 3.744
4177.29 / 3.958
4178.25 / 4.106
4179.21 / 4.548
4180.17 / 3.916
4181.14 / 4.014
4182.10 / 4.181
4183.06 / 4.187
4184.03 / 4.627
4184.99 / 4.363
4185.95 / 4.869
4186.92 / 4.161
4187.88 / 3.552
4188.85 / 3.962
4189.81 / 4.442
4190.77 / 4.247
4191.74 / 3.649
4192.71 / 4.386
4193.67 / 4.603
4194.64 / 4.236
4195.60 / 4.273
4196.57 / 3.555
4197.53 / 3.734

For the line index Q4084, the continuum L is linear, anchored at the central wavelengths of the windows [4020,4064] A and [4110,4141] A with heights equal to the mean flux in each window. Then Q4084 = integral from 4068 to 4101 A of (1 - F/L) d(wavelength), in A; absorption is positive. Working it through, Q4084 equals 1.4 A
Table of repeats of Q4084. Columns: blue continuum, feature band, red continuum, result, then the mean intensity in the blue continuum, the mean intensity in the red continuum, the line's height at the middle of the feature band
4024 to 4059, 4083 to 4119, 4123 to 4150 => 3.8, 4.23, 4.35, 4.3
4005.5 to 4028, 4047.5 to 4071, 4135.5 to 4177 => 0.2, 4.23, 4.23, 4.23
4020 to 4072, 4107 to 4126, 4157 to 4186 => 1.0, 4.22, 4.21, 4.21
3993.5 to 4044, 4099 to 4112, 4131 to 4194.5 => 2.3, 4.24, 4.24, 4.24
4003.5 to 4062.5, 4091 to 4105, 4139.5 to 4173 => 1.7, 4.21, 4.22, 4.21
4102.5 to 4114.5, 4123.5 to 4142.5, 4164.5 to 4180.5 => -3.2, 3.51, 4.15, 3.76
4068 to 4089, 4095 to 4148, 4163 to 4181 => 1.3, 4.12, 4.15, 4.13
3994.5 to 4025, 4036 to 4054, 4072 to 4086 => -0.6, 4.18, 3.99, 4.08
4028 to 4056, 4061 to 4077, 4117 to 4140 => 0.4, 4.24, 4.33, 4.26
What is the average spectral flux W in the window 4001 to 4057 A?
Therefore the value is 4.23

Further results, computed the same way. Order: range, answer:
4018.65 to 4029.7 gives 4.31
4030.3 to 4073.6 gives 4.17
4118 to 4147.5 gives 4.28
